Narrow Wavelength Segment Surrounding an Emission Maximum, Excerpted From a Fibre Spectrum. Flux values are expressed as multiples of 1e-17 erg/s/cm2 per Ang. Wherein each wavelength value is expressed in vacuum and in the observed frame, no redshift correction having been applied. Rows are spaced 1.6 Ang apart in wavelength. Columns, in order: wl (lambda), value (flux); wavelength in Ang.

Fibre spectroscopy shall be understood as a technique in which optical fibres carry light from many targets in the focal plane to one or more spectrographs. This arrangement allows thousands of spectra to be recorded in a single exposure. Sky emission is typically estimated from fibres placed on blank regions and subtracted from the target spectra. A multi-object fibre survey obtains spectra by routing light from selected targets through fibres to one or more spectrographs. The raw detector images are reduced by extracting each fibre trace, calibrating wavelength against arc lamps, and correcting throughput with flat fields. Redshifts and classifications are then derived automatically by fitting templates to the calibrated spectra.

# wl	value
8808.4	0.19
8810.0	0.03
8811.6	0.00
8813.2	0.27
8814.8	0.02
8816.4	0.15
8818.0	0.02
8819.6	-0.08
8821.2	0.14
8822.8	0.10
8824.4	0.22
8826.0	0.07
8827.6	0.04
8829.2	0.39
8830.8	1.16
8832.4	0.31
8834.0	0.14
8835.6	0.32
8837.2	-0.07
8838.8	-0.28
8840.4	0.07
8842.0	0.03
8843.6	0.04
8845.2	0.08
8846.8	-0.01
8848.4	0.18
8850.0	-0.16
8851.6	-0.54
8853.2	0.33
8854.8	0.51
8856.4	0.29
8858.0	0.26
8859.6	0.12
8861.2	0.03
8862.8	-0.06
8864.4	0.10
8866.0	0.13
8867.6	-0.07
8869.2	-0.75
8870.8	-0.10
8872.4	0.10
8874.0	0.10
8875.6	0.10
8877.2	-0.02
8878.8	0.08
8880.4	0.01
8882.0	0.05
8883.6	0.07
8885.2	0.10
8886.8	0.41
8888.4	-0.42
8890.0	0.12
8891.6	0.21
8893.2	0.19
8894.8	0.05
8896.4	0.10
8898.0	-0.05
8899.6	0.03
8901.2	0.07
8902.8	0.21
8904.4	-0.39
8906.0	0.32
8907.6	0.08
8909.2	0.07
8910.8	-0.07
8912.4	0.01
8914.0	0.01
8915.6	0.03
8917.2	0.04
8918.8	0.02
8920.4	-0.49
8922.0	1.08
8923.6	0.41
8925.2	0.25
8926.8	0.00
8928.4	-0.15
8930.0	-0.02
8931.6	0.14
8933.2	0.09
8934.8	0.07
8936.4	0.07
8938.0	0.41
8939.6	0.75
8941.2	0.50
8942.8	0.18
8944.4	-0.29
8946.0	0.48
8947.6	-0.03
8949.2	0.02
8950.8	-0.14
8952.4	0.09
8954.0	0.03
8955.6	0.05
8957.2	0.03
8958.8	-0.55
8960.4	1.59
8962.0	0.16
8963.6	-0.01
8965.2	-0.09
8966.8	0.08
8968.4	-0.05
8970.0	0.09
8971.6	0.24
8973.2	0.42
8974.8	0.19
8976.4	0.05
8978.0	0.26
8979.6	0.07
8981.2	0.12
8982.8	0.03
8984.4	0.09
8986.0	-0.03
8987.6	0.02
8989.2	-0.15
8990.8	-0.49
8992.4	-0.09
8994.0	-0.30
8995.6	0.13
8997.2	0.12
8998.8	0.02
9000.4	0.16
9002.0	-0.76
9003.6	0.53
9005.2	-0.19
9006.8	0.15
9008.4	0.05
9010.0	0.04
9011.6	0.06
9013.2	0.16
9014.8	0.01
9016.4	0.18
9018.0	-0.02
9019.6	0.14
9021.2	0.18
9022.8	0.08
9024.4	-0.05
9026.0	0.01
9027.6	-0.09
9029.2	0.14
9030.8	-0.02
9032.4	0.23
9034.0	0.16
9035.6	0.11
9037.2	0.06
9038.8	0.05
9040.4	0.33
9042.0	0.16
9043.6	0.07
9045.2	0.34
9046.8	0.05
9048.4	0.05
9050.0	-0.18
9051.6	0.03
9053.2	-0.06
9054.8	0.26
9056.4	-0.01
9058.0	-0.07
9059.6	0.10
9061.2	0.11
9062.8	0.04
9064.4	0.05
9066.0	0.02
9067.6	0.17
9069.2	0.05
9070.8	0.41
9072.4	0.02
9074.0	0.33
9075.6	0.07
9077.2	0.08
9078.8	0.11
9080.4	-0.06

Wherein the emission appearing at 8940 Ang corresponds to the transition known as [O III]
